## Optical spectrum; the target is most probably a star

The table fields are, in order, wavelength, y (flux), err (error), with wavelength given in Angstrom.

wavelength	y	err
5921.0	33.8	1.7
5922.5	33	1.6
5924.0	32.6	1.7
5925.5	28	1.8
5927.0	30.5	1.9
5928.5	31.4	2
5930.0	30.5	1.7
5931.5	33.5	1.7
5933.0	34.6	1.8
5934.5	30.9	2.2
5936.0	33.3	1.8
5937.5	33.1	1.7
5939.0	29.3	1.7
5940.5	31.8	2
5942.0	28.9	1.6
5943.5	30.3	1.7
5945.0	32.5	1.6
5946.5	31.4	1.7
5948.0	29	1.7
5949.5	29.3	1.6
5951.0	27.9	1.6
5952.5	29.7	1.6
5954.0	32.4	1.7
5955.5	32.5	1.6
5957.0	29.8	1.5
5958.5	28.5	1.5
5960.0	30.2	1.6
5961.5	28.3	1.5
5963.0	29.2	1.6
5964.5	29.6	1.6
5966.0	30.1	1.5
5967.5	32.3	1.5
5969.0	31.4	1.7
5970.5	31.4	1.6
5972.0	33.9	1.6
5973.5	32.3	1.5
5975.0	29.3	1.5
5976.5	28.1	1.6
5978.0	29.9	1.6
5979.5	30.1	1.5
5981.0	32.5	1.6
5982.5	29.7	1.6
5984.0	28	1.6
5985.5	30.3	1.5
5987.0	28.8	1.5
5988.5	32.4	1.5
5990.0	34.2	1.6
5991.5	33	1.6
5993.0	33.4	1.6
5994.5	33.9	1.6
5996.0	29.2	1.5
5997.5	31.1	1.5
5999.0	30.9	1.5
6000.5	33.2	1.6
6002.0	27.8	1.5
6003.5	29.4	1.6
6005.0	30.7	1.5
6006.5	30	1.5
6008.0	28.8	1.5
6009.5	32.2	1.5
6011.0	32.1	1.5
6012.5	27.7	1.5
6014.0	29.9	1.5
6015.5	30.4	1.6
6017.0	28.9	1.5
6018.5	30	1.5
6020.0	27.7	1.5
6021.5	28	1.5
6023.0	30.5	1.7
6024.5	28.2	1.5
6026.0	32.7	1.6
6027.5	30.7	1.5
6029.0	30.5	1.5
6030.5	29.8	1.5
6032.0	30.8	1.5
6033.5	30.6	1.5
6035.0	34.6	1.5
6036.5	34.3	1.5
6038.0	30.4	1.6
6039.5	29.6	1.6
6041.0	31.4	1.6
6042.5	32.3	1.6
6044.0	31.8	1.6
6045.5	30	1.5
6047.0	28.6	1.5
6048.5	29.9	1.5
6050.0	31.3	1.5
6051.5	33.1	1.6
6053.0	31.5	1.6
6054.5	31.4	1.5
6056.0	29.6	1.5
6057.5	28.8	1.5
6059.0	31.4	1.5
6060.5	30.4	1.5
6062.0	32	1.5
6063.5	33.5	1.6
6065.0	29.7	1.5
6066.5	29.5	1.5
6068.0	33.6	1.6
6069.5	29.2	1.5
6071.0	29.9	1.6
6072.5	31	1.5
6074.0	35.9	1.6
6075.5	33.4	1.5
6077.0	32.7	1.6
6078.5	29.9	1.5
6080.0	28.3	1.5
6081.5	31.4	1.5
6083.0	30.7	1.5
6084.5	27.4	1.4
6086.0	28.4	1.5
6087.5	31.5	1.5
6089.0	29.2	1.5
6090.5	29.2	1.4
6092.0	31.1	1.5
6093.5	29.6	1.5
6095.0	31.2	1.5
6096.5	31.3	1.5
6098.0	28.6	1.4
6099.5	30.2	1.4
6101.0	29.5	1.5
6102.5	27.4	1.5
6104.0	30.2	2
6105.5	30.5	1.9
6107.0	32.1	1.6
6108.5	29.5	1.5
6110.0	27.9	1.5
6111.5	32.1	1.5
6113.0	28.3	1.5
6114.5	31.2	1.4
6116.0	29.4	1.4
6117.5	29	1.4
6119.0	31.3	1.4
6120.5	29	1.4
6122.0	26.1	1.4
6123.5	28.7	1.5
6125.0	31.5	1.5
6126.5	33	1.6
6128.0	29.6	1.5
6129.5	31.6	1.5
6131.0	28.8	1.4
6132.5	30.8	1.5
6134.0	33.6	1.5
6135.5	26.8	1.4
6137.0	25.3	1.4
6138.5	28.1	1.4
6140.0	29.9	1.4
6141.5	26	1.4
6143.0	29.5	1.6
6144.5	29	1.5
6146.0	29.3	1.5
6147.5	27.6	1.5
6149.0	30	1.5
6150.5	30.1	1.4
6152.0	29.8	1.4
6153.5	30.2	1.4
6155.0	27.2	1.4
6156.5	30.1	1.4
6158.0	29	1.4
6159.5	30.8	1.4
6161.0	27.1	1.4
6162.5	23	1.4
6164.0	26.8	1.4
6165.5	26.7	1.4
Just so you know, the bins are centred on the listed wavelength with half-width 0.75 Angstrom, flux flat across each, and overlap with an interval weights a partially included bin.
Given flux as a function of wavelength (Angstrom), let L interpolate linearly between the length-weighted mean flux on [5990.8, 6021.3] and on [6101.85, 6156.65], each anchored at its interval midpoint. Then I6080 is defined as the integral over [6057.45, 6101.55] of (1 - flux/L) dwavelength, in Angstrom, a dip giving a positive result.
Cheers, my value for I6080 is -1.1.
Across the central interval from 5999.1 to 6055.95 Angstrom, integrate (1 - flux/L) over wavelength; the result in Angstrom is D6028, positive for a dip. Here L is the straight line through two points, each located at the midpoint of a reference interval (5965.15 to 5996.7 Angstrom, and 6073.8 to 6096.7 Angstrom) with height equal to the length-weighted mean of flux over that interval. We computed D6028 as 0.6 Angstrom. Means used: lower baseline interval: 31.2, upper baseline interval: 30.6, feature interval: 30.6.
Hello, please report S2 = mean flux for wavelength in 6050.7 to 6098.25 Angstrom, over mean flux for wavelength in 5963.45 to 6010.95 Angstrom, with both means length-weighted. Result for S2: 1.00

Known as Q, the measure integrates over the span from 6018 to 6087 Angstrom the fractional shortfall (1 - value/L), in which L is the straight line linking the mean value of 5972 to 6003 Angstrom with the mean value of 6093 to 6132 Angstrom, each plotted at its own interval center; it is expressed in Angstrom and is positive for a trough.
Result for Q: -0.9 Angstrom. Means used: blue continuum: 31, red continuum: 29.9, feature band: 30.8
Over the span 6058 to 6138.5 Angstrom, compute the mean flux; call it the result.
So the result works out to 30.2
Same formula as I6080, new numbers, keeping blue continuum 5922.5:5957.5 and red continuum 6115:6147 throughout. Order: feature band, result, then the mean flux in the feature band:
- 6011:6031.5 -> 0.4 Angstrom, 29.7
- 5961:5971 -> 0.2 Angstrom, 30.4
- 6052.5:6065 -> -0.4 Angstrom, 31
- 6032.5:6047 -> -0.6 Angstrom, 31.5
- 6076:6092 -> -0.1 Angstrom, 30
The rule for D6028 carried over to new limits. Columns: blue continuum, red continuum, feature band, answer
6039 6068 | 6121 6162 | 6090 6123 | 0.1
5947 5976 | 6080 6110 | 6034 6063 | -1.1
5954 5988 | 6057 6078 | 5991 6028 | 0.5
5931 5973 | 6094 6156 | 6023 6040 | -0.5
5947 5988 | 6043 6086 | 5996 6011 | 0.0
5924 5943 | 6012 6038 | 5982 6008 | -0.2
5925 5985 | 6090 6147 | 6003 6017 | 0.1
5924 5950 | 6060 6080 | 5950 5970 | 0.7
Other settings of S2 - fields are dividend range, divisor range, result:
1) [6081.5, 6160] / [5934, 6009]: 0.96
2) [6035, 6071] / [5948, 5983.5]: 1.02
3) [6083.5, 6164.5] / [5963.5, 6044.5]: 0.95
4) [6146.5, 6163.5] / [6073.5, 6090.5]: 0.93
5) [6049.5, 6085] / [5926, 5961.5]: 1.01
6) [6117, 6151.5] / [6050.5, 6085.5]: 0.95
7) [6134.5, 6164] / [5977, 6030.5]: 0.93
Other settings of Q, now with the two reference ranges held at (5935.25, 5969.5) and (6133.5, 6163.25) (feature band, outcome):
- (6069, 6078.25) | -0.8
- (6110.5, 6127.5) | -0.6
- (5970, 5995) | -0.9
